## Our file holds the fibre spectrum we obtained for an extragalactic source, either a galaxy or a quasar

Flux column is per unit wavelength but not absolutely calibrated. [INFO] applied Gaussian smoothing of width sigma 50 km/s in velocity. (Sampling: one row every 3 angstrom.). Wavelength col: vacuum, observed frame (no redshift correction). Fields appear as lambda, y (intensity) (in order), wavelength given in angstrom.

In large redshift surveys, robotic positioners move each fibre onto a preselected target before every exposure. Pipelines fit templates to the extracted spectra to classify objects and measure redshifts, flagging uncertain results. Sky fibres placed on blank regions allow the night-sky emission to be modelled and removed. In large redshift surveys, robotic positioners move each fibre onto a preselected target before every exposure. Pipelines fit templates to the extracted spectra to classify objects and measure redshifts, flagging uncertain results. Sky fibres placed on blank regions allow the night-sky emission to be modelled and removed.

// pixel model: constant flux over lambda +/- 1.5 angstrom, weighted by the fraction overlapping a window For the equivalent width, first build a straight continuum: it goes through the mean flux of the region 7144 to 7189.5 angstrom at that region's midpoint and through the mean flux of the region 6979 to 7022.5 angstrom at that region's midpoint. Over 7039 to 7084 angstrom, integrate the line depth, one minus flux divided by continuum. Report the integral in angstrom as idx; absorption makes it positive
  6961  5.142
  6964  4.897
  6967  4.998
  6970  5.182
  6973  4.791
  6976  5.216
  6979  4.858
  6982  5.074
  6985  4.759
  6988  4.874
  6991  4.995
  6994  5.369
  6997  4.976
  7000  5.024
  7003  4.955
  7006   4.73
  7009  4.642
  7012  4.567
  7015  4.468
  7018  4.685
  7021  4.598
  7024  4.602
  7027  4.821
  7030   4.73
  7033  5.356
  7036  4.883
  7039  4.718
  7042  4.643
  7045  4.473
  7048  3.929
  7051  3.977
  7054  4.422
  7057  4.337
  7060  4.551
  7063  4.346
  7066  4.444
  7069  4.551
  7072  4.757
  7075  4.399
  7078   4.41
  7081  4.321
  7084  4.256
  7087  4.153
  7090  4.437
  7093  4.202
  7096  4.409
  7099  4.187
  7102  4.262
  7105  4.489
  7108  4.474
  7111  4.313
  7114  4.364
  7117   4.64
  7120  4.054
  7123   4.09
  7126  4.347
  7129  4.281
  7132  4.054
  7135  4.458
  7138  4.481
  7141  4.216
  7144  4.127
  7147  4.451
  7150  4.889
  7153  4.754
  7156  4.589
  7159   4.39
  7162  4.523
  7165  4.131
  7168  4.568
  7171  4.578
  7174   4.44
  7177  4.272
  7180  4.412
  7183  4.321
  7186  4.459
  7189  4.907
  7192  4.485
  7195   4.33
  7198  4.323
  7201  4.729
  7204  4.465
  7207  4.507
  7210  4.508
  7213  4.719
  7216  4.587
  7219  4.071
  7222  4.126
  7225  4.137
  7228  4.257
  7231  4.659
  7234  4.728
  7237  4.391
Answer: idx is 2.9 angstrom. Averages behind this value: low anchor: 4.84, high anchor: 4.49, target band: 4.4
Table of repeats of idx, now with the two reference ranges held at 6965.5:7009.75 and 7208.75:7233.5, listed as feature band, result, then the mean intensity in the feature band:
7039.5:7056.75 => 1.80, 4.32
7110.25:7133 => 1.81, 4.27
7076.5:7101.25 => 2.22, 4.3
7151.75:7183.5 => 0.51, 4.45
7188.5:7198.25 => -0.07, 4.49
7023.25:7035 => -0.07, 4.9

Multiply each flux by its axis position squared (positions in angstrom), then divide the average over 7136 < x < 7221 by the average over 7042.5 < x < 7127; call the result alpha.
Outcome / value 1.06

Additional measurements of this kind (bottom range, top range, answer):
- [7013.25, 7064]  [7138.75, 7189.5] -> 1.01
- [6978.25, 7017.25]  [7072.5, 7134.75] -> 0.91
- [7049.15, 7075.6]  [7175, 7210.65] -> 1.05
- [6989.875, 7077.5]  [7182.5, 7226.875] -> 1.00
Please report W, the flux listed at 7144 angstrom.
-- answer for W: 4.127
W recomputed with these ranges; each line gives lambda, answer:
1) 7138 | 4.481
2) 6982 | 5.074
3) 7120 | 4.054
